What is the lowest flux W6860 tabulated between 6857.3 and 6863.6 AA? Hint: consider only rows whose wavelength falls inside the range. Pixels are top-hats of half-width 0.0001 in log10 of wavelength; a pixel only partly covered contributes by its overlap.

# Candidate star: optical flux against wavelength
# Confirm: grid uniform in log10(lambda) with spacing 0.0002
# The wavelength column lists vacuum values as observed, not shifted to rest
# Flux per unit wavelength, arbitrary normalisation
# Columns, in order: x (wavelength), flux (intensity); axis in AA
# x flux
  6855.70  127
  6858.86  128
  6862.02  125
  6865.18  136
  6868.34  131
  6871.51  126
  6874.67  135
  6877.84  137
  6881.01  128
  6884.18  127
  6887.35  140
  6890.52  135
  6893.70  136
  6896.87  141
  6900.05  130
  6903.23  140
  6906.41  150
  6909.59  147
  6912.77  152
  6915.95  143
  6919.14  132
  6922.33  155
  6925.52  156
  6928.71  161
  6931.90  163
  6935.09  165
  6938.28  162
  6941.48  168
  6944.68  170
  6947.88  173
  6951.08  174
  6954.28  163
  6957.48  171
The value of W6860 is 125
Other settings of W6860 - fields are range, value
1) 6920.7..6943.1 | 155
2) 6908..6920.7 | 132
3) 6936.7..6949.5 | 162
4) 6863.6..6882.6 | 126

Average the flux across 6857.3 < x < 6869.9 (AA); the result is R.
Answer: 130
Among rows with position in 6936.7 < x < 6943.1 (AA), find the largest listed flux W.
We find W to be 168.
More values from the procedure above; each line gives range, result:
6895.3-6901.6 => 141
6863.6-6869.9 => 136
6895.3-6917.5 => 152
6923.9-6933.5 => 163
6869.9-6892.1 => 140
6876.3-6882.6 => 137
